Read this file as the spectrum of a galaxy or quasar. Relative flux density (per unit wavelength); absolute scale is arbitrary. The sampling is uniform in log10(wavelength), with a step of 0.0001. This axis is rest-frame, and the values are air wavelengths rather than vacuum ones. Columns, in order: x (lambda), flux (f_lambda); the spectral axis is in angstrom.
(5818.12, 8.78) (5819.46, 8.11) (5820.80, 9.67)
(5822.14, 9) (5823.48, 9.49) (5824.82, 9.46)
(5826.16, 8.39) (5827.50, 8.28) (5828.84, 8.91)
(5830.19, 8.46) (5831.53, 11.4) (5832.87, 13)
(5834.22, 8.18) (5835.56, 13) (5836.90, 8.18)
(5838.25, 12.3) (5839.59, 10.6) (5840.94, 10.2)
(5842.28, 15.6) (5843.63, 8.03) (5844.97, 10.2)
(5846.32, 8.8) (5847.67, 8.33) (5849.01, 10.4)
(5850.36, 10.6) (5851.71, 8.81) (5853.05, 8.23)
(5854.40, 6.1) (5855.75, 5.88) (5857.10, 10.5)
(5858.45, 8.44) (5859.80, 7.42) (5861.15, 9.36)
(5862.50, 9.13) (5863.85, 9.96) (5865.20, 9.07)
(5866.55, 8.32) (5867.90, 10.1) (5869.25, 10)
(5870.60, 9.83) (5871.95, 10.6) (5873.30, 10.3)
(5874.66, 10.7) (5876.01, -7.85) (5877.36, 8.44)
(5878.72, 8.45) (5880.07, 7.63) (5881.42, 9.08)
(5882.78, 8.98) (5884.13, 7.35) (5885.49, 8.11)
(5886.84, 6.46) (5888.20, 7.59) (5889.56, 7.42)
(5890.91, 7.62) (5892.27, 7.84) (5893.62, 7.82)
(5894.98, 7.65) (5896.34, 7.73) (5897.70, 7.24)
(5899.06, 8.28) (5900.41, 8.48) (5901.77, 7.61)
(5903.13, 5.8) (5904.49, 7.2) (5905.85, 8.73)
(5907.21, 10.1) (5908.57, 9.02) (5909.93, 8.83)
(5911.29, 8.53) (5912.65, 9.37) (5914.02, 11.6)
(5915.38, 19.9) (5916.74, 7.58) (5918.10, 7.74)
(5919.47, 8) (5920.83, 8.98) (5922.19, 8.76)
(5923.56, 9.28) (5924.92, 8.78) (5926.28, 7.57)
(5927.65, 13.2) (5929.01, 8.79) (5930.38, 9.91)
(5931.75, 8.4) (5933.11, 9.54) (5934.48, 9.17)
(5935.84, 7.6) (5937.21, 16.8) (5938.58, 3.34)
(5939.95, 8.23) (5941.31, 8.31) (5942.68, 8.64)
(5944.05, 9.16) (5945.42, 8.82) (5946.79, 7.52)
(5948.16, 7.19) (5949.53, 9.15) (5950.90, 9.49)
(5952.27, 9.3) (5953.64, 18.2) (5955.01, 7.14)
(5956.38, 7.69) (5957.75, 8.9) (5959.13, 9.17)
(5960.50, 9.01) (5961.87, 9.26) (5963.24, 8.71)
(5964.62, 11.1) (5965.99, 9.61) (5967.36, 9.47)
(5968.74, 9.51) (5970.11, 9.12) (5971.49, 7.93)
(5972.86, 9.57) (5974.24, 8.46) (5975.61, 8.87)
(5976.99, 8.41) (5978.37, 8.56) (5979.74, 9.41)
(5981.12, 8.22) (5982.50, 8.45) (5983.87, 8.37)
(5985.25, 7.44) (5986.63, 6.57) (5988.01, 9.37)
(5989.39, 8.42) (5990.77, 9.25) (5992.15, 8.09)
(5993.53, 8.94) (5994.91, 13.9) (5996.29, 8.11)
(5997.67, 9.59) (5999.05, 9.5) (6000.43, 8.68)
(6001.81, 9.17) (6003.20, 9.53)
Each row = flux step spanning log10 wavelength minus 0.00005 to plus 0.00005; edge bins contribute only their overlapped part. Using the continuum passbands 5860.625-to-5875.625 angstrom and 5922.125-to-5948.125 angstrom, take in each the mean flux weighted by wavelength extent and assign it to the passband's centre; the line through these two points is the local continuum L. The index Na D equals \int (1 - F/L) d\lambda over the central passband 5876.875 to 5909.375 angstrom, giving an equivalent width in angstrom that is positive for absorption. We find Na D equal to 4.6 angstrom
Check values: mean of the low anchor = 9.43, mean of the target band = 7.94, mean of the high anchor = 9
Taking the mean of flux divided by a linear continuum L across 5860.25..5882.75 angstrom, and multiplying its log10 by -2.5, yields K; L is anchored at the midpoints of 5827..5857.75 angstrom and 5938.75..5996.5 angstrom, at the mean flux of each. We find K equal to 0.15 mag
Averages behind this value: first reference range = 9.74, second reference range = 8.98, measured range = 8.33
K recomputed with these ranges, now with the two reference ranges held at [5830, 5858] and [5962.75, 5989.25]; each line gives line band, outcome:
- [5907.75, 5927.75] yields -0.051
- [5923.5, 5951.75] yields 0.013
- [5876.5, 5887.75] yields 0.221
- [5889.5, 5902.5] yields 0.209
